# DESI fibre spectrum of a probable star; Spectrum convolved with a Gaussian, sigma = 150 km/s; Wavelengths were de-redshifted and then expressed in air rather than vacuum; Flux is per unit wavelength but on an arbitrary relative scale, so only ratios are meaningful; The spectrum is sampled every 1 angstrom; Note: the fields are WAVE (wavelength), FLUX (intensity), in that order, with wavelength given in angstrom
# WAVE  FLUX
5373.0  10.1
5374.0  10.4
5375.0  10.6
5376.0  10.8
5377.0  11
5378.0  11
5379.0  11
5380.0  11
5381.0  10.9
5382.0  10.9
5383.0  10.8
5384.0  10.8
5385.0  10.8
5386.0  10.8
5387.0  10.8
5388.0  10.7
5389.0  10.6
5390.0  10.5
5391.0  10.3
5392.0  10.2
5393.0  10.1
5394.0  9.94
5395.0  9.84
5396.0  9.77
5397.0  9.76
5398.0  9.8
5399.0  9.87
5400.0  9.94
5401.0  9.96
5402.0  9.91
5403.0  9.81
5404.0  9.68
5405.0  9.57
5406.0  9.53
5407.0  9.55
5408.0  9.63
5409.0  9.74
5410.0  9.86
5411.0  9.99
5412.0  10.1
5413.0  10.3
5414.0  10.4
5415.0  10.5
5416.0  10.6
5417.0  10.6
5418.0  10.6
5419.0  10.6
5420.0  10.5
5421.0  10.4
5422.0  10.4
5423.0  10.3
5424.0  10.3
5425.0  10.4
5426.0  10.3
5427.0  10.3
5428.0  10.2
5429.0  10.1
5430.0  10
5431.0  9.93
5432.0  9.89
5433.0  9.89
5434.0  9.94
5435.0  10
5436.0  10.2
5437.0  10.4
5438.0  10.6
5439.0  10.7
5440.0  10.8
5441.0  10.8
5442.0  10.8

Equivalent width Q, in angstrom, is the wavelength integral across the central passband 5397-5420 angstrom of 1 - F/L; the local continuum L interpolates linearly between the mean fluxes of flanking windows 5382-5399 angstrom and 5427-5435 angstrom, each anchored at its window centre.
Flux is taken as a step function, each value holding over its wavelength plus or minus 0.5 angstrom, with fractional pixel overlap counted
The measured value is 0.4 angstrom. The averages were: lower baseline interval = 10.3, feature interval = 10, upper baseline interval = 10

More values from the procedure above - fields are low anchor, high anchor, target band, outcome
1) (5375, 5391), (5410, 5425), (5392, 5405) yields 0.9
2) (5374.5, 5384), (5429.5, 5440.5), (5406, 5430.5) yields 0.5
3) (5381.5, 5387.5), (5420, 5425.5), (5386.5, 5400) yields 0.7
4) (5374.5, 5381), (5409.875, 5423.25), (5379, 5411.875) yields 1.5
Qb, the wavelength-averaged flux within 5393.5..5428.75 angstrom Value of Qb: 10.1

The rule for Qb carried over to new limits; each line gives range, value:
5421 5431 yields 10.2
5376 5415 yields 10.3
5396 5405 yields 9.82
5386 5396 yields 10.3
